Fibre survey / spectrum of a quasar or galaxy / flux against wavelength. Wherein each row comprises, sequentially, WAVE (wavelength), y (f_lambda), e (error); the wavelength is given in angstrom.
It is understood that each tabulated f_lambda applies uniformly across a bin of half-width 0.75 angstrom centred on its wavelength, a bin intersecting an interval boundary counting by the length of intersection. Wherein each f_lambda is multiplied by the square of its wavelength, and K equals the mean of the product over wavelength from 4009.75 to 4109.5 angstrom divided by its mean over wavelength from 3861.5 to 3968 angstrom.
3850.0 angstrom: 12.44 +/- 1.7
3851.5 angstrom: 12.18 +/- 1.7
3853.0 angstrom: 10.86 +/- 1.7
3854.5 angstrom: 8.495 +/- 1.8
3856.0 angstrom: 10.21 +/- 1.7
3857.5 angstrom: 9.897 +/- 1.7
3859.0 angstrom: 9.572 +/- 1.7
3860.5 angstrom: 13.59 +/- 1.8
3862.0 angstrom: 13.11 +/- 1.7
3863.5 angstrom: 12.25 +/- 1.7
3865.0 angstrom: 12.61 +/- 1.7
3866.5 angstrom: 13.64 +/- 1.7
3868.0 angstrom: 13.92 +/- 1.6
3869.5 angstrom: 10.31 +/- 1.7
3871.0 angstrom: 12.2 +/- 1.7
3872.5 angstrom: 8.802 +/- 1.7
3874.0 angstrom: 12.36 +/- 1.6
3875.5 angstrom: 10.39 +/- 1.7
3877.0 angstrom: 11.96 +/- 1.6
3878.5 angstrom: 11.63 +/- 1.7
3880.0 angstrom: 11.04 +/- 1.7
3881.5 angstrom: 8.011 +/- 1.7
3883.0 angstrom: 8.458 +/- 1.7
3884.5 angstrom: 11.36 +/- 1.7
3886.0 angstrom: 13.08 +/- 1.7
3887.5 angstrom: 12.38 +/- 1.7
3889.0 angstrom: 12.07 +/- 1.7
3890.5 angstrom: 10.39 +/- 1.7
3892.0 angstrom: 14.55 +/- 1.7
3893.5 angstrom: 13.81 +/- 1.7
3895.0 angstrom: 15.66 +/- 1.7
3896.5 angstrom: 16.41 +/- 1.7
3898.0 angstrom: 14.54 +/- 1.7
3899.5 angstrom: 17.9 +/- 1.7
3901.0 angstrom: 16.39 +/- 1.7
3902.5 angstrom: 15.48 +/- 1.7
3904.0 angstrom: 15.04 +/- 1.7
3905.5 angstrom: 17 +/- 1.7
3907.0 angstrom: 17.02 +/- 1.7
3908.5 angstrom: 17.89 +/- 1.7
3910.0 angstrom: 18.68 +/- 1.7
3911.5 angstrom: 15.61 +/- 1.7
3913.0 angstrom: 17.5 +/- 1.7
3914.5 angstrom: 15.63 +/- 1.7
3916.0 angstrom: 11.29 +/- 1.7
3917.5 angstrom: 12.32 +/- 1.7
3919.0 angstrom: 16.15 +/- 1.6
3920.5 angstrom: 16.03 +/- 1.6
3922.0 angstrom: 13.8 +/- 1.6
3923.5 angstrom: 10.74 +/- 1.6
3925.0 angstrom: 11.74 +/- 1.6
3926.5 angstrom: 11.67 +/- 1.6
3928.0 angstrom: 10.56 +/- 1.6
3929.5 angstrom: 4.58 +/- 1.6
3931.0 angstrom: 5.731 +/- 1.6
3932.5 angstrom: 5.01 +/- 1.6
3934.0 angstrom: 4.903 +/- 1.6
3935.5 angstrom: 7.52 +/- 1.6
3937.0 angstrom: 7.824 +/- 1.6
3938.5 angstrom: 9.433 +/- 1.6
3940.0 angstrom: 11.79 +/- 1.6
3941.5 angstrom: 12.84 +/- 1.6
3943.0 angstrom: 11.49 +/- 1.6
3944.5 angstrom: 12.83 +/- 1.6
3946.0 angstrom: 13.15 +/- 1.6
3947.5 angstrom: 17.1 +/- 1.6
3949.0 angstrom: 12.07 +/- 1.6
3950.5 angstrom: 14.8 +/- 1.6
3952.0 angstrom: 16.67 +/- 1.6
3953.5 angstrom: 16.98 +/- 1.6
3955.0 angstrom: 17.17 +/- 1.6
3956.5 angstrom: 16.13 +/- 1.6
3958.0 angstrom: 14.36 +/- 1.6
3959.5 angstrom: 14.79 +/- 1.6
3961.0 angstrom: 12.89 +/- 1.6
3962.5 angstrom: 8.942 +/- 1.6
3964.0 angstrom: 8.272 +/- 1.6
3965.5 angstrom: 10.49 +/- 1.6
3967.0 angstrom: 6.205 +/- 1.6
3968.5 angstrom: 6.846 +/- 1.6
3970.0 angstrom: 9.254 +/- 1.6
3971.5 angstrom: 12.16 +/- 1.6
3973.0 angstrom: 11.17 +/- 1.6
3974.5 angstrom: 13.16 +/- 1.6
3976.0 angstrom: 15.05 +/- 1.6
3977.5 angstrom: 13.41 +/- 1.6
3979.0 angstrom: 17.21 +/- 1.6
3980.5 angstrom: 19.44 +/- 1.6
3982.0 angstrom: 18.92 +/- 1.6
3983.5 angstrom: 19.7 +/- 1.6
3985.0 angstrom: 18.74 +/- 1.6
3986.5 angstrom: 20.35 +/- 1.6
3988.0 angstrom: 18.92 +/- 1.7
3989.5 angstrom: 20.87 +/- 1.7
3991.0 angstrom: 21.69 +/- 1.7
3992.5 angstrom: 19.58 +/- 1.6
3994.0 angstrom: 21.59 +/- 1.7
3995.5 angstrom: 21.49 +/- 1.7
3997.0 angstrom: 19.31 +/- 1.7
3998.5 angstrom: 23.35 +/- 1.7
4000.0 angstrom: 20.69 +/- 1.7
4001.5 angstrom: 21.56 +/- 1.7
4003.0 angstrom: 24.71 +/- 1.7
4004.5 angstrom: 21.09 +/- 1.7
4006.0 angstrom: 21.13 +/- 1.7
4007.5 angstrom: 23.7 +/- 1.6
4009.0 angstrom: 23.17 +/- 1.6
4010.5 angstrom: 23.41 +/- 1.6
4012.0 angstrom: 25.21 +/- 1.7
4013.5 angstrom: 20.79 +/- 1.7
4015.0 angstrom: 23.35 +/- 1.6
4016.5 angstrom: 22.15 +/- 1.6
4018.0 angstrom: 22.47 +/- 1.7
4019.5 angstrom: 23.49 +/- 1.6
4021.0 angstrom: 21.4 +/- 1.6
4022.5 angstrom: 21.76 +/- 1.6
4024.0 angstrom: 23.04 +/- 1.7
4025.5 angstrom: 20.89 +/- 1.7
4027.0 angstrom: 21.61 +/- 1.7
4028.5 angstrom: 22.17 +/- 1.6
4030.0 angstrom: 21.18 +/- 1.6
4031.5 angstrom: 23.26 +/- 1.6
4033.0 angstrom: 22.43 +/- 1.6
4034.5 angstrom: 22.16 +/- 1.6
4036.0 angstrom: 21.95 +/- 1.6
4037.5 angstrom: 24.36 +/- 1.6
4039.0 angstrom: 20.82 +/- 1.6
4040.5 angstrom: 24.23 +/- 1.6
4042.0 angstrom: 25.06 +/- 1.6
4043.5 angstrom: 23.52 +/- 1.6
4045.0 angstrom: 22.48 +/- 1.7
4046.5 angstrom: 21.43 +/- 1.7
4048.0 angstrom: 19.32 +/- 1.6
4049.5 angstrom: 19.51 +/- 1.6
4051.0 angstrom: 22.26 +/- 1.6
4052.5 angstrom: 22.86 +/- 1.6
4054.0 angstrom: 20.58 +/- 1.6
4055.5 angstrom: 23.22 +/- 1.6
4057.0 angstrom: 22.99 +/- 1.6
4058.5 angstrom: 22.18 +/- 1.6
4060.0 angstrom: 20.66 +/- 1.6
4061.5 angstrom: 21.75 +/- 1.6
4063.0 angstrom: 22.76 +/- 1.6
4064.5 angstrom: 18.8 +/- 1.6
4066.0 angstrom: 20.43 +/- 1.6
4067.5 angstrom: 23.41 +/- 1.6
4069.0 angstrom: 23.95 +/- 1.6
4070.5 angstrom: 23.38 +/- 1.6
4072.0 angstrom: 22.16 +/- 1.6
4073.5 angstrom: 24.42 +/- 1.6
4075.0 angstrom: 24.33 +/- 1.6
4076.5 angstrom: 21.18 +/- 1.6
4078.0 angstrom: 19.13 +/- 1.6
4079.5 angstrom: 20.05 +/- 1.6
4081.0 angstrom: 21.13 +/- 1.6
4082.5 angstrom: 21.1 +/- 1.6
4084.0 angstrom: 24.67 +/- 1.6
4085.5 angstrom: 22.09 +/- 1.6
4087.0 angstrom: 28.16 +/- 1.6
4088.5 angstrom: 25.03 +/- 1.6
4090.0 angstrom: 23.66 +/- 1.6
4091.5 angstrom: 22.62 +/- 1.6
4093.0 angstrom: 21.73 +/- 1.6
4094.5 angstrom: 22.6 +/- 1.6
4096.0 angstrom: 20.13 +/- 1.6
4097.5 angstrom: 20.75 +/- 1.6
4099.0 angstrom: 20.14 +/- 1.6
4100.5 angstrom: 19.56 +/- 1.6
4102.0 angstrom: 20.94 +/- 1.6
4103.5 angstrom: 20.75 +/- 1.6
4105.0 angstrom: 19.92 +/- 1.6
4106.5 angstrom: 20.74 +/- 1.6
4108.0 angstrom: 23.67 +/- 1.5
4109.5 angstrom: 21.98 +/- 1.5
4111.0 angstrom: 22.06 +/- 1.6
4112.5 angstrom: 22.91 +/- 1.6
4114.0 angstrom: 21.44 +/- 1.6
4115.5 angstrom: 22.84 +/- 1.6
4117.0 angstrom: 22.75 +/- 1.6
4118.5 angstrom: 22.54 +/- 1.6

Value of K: 1.89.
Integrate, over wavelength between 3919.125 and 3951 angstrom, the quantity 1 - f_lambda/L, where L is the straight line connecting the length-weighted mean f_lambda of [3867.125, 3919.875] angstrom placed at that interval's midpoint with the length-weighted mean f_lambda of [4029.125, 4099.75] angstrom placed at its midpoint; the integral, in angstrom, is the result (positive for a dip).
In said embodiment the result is 10.0 angstrom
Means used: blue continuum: 13.6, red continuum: 22.3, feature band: 10.8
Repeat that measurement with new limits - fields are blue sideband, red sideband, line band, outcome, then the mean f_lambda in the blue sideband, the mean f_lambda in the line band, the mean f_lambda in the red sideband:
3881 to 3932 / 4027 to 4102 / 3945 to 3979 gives 7.4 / 13.5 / 12.9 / 22.2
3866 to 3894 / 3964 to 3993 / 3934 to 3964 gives 2.9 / 11.6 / 12.8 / 15.2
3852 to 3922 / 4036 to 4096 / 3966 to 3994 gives 3.5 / 13.2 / 15.8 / 22.4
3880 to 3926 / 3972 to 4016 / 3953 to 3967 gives 3.9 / 14.2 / 12.9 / 20.1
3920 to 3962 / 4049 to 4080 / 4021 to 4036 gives -2.4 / 11.9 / 22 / 21.9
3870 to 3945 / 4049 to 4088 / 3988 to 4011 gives -4.7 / 12.4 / 21.7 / 22.2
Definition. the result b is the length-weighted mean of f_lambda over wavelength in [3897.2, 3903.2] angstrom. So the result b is 16.1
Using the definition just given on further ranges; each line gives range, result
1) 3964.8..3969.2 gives 7.83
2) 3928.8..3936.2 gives 5.54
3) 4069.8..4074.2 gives 23.3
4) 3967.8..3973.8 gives 9.91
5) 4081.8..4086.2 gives 22.6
